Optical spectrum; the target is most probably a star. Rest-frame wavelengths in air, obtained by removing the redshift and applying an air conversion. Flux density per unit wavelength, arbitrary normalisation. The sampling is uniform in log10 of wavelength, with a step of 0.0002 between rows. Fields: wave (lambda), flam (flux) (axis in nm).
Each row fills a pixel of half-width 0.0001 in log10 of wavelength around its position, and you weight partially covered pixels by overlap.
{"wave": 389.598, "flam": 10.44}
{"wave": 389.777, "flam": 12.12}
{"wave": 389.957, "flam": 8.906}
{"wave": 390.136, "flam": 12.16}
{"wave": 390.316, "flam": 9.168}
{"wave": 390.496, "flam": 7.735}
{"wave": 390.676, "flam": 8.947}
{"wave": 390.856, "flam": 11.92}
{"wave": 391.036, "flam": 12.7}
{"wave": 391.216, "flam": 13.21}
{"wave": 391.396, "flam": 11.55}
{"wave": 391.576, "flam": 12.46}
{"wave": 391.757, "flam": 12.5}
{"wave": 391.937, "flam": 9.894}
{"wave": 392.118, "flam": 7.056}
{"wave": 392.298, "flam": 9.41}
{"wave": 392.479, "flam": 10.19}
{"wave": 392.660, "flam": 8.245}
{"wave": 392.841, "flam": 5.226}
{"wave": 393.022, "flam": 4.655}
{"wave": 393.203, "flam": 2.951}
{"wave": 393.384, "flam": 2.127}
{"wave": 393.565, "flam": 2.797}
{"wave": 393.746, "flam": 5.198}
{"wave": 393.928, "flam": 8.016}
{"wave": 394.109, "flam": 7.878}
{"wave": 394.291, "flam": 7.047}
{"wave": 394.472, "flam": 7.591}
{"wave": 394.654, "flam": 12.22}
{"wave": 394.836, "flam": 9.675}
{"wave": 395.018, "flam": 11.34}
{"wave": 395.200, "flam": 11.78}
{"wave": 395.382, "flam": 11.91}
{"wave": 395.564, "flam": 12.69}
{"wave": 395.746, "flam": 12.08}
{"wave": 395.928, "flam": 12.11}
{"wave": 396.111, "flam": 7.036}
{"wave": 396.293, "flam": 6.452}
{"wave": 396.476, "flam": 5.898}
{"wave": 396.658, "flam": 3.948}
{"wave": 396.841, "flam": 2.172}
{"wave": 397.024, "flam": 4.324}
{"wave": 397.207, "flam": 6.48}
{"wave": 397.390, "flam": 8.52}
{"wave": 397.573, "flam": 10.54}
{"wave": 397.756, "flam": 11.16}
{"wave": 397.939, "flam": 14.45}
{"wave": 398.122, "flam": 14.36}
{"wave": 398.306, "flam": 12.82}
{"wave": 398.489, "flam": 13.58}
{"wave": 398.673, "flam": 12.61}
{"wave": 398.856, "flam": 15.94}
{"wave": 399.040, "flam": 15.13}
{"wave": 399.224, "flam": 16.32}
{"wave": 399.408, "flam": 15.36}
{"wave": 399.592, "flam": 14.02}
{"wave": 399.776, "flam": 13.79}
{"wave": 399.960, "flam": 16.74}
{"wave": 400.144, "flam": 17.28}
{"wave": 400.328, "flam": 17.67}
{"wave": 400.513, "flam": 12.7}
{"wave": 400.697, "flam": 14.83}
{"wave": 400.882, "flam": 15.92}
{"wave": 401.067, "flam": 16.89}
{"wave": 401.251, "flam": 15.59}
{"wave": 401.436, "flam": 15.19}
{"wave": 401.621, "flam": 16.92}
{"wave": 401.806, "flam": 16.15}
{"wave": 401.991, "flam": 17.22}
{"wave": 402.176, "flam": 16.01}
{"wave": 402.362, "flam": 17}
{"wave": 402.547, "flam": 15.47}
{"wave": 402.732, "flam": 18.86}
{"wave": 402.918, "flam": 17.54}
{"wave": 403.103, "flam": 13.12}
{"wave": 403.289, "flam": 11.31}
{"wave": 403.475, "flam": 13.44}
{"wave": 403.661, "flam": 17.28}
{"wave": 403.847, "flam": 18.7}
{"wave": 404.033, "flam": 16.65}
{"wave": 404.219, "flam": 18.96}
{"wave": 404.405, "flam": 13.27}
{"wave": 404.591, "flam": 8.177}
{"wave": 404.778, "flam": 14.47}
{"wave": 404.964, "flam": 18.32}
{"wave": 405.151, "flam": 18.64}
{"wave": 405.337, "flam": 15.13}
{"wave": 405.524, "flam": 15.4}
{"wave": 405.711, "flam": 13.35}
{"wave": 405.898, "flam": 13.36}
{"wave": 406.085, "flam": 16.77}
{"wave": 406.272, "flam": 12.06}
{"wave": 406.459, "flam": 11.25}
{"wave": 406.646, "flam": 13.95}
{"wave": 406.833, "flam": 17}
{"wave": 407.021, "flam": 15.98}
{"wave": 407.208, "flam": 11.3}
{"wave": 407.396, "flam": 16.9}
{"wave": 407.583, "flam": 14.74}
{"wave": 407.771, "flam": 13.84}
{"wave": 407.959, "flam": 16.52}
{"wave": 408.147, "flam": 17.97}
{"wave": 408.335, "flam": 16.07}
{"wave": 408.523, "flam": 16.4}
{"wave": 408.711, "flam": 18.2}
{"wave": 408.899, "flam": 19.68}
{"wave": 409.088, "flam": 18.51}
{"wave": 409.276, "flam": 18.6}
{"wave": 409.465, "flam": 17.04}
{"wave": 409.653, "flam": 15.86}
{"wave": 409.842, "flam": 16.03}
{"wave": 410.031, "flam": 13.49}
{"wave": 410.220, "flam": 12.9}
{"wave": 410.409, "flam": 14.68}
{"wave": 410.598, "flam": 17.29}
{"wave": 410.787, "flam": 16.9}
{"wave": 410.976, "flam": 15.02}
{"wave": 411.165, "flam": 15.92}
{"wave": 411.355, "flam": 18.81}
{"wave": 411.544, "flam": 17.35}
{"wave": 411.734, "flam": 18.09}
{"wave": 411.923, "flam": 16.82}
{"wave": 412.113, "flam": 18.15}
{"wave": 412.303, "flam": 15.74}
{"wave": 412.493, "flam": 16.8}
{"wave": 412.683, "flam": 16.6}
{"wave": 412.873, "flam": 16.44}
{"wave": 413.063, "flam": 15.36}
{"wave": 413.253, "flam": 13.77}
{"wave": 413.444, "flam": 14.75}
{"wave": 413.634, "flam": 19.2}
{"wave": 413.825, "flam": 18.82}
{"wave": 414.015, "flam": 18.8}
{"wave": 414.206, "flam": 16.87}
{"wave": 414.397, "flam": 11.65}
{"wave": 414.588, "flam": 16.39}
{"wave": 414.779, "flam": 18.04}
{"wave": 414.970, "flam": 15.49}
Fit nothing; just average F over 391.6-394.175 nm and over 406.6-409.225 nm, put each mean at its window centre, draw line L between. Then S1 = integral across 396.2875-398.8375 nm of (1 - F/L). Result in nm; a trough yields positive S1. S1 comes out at 0.17 nm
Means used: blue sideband 7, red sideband 16.3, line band 9.39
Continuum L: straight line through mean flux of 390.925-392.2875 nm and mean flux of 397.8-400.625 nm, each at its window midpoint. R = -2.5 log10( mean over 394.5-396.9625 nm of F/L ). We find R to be 0.40 mag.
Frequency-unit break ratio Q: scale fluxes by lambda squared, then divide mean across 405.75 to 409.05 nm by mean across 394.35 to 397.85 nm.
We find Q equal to 1.85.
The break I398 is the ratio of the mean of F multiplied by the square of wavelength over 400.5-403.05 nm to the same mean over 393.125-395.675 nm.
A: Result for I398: 2.06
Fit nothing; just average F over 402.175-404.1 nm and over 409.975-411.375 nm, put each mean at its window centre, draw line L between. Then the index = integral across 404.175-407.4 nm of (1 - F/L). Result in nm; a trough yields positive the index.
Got 0.25 nm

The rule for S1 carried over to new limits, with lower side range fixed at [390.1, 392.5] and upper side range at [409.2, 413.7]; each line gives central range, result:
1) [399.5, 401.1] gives -0.28 nm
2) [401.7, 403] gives -0.30 nm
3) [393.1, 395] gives 0.78 nm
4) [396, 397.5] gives 0.79 nm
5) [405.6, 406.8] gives 0.09 nm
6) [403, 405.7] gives -0.16 nm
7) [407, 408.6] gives -0.02 nm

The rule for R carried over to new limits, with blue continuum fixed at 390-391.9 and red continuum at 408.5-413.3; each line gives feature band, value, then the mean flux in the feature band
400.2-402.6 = -0.14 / 16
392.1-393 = 0.42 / 7.85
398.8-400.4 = -0.17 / 15.8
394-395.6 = 0.20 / 10.1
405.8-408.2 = 0.06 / 14.7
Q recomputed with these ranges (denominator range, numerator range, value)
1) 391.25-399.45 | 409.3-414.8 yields 1.87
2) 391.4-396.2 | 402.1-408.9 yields 1.89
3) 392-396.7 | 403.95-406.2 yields 2.01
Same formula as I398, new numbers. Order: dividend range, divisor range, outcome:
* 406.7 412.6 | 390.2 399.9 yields 1.80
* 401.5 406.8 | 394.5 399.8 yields 1.45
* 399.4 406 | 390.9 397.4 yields 1.95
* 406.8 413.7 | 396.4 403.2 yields 1.26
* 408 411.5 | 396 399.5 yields 1.70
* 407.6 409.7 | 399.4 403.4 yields 1.13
